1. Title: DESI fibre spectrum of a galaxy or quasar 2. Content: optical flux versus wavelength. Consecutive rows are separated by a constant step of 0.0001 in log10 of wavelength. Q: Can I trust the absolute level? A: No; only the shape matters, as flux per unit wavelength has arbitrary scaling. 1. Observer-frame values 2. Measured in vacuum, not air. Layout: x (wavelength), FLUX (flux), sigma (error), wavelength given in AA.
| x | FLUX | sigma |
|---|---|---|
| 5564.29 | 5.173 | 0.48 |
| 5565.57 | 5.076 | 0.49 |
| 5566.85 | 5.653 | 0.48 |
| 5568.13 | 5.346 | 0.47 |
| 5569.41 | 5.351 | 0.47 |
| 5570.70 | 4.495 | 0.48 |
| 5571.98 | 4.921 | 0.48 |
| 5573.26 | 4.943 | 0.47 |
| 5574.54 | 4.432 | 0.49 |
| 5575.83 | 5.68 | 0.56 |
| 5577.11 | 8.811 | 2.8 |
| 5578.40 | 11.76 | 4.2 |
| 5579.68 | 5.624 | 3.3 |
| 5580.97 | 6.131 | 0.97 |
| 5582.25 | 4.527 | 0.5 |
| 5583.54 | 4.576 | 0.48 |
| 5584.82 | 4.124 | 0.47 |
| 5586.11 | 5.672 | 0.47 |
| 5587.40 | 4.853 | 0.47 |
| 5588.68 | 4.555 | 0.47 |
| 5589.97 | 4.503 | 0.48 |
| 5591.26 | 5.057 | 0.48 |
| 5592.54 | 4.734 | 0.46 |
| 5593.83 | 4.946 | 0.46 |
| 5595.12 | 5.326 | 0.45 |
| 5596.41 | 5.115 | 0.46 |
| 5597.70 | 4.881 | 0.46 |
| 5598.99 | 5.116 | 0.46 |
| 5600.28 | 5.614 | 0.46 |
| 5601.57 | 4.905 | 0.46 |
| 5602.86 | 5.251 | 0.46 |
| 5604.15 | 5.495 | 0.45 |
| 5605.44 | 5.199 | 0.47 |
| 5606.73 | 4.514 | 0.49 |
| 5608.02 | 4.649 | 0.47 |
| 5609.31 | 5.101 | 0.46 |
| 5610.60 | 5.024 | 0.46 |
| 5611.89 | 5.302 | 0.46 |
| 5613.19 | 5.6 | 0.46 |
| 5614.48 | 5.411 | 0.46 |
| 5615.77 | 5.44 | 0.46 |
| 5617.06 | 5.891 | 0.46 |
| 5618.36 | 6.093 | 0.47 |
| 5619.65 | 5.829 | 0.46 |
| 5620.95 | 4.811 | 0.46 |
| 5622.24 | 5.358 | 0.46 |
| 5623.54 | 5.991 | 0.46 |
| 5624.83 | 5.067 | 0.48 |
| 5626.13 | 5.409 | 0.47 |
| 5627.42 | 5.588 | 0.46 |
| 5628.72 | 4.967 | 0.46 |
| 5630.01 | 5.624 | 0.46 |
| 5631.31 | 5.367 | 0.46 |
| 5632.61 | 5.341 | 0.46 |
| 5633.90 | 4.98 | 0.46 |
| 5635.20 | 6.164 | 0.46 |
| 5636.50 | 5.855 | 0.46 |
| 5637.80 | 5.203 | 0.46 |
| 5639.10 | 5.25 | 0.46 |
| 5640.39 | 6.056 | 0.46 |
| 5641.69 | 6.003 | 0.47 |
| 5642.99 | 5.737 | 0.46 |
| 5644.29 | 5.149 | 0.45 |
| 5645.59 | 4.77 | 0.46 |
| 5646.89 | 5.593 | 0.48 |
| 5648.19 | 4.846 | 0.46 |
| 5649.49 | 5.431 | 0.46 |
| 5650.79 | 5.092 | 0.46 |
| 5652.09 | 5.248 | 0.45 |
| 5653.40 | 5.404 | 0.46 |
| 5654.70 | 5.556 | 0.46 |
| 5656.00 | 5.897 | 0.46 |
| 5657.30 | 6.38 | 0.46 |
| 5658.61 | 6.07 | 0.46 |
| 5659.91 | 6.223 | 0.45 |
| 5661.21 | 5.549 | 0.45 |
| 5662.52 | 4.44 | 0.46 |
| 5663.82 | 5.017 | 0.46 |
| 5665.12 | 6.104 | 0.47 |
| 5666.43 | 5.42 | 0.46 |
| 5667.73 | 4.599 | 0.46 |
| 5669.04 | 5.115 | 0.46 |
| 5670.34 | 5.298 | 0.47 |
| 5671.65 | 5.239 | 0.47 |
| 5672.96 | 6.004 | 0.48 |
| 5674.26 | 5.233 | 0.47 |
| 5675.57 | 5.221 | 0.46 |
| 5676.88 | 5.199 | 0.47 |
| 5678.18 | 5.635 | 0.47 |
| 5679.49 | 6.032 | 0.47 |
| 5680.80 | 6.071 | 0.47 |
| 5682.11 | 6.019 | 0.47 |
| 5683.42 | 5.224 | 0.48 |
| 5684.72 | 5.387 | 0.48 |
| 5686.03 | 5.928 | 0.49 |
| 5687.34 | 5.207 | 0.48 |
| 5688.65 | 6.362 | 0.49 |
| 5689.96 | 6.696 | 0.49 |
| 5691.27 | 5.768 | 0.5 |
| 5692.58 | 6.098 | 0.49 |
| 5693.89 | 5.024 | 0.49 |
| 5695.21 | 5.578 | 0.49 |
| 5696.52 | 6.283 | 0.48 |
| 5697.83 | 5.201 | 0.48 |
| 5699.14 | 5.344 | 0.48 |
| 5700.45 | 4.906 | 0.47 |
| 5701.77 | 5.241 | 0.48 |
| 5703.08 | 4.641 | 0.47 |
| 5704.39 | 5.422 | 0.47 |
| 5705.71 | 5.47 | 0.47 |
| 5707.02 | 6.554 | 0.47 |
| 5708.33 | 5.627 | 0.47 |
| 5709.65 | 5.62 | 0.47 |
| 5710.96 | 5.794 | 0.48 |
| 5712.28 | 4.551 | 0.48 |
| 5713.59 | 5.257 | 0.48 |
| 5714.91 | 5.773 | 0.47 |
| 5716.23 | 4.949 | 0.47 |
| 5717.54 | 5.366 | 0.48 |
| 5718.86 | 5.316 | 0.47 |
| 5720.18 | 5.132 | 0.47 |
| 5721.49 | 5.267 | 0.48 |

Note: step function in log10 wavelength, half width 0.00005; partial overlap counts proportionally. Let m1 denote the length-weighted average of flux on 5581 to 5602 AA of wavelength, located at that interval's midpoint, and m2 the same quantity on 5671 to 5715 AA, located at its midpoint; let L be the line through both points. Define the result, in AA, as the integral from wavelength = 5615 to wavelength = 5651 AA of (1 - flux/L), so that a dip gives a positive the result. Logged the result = -1.8 AA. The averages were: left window 4.94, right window 5.57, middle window 5.47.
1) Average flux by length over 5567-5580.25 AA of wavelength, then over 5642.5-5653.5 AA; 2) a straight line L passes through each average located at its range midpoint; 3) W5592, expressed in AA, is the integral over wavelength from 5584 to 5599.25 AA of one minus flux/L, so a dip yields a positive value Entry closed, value 2.6 AA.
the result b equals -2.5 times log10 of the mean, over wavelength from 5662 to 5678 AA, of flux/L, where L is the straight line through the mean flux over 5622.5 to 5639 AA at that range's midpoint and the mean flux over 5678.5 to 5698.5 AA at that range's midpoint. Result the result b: 0.08 mag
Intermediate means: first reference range 5.45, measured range 5.26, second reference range 5.79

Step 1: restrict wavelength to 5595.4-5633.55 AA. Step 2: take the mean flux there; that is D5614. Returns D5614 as 5.31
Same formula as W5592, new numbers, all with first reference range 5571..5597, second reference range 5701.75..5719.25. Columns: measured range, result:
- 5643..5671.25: 0.26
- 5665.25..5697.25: -1.11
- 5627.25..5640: 0.06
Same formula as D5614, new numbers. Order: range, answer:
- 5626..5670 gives 5.45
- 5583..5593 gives 4.76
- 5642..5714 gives 5.51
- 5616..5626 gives 5.56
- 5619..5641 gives 5.46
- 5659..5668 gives 5.39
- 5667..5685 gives 5.45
